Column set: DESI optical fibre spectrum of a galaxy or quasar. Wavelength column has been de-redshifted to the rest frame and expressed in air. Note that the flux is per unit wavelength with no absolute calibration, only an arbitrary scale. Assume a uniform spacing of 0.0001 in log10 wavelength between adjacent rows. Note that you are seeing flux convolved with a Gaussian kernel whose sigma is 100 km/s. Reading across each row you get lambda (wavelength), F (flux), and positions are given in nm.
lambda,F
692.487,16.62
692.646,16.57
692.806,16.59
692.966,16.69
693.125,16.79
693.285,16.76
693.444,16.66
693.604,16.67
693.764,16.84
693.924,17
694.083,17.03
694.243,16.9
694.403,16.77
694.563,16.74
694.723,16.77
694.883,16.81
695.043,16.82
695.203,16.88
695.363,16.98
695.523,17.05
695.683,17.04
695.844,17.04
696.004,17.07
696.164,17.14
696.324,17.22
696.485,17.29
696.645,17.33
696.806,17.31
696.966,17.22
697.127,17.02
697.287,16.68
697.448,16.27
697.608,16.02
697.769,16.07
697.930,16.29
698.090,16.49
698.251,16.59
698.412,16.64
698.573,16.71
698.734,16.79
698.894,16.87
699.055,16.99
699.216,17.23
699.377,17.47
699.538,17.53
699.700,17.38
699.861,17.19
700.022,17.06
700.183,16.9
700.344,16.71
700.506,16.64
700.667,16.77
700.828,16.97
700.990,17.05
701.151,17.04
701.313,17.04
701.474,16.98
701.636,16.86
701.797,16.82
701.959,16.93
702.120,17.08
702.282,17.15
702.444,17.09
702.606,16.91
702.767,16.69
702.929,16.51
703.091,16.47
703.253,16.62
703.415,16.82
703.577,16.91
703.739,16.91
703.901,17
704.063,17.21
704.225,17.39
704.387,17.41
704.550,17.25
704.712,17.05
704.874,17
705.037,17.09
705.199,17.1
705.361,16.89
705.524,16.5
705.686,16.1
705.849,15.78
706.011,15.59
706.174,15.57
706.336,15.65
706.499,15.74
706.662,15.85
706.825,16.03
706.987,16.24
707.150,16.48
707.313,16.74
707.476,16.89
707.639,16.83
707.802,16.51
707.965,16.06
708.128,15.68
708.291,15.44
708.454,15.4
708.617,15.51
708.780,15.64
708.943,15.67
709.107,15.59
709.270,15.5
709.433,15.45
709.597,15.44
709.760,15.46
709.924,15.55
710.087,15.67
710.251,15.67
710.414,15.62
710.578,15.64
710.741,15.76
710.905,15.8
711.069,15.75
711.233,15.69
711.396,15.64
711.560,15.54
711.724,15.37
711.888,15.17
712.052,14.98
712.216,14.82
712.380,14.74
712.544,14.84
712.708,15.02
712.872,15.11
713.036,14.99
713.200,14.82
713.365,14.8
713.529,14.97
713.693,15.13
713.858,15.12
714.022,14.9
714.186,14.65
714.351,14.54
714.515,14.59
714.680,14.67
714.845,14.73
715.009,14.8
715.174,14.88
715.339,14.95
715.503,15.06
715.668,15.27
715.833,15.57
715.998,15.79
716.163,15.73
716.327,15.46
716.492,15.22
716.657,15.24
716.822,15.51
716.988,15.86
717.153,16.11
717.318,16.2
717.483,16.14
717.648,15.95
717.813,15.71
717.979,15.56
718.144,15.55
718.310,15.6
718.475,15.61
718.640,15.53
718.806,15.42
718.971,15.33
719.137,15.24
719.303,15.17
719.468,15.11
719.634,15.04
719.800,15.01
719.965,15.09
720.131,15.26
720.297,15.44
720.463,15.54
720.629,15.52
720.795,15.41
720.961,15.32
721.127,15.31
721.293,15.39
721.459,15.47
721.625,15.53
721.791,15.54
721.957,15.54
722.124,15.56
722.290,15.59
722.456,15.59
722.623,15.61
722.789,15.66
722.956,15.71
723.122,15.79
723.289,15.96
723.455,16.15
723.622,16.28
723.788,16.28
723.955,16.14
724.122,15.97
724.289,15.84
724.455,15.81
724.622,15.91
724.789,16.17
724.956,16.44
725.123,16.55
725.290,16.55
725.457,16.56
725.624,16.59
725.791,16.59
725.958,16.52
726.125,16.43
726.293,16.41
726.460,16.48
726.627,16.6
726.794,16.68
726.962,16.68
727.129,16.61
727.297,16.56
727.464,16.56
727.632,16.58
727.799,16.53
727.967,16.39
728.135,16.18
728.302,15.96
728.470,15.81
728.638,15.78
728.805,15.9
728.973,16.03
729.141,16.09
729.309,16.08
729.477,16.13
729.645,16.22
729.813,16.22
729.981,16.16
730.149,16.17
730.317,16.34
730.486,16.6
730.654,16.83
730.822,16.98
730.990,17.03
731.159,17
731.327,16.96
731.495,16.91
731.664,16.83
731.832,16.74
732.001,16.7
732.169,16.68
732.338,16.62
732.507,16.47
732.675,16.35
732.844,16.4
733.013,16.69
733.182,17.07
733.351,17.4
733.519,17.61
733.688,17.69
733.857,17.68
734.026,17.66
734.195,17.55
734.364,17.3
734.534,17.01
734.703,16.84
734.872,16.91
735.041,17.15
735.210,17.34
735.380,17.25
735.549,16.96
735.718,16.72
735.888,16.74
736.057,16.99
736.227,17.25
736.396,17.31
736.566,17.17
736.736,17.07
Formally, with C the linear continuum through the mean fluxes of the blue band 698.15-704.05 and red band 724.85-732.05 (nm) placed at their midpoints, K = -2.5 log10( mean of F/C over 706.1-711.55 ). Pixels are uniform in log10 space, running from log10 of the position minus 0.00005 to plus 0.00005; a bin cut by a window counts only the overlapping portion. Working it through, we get 0.065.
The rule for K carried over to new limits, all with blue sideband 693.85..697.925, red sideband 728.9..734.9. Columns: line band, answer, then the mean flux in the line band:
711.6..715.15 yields 0.13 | 14.9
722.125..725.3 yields 0.05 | 16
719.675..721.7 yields 0.10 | 15.4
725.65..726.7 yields 0.02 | 16.5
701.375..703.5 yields 0.00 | 16.8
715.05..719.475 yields 0.09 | 15.5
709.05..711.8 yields 0.08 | 15.6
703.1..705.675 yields -0.01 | 17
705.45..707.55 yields 0.05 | 16.1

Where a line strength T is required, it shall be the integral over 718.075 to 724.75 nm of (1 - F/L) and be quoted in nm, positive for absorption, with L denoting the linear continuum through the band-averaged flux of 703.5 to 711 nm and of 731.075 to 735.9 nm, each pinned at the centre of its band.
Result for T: 0.423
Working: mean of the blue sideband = 16.2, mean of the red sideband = 17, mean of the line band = 15.6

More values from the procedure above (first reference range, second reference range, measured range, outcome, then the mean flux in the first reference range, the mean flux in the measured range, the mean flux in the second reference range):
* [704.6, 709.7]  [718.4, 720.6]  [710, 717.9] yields 0.18 nm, 16.1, 15.3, 15.3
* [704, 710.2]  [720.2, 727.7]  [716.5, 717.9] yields 0.02 nm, 16.2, 15.8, 16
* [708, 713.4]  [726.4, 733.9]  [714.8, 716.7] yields 0.06 nm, 15.4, 15.2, 16.6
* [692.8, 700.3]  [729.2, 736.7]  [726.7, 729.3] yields 0.09 nm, 16.9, 16.3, 16.9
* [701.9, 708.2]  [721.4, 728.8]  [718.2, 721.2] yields 0.17 nm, 16.6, 15.3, 16.1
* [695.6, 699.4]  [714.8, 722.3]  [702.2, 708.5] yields -0.08 nm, 16.9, 16.5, 15.4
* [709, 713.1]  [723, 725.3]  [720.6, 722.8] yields 0.07 nm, 15.4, 15.5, 16.1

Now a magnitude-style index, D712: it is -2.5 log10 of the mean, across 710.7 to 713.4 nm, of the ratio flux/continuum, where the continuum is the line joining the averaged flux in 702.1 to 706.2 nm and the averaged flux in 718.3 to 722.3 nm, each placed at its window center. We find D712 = 0.06 mag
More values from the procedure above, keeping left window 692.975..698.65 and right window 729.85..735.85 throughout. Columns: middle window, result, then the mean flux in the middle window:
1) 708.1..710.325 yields 0.09 mag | 15.5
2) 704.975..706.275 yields 0.03 mag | 16.3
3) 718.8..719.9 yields 0.12 mag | 15.2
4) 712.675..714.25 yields 0.13 mag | 15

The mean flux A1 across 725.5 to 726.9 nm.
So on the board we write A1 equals 16.5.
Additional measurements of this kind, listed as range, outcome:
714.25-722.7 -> 15.4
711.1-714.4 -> 15.1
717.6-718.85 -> 15.6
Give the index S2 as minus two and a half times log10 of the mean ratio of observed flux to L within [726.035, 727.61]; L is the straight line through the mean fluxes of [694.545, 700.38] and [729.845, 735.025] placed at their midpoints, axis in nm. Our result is 0.02 mag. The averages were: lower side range 16.9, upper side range 16.9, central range 16.6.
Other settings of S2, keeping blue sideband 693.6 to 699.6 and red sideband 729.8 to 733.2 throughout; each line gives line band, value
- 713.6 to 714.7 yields 0.13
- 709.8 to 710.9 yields 0.08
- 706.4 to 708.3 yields 0.04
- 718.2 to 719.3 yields 0.09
